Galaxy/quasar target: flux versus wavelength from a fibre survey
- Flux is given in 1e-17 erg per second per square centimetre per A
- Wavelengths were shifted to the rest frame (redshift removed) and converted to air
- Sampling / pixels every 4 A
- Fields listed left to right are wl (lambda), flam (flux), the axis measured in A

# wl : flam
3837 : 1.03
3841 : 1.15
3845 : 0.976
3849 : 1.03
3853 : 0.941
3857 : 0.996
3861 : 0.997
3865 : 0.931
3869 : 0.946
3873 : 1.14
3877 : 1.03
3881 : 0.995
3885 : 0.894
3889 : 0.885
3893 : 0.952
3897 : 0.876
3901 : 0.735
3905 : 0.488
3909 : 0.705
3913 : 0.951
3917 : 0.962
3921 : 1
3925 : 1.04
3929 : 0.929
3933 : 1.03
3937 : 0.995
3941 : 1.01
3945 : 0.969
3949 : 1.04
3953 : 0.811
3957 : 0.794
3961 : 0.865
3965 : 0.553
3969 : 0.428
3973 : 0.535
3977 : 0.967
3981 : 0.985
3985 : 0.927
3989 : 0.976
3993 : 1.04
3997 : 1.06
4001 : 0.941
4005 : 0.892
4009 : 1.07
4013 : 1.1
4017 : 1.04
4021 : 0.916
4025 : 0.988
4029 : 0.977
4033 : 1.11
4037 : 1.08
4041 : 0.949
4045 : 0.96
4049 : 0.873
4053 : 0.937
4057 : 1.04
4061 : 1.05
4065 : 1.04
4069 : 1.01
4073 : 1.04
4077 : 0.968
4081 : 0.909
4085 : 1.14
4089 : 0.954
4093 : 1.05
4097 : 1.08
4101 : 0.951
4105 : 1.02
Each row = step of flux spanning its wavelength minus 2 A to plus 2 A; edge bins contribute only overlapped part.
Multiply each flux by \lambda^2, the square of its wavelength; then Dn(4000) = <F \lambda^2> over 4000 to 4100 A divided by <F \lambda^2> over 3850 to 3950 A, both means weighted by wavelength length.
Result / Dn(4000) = 1.16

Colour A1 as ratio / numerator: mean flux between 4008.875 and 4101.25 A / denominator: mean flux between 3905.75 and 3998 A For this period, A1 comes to 1.14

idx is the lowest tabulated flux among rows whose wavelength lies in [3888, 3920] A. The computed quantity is 0.488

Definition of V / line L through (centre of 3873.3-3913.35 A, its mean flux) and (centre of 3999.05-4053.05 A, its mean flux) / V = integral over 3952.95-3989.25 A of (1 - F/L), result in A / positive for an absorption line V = 6.3 A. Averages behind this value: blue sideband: 0.859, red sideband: 0.99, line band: 0.773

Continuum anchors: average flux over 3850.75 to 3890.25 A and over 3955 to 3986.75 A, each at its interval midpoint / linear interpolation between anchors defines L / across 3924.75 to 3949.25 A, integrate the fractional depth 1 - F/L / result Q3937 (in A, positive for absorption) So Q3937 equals -4.9 A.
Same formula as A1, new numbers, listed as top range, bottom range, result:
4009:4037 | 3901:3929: 1.21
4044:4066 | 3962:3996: 1.21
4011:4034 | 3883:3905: 1.22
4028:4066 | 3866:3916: 1.13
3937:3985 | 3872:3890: 0.84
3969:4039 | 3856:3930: 1.05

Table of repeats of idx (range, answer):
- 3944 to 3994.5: 0.428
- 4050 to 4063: 0.937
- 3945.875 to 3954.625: 0.811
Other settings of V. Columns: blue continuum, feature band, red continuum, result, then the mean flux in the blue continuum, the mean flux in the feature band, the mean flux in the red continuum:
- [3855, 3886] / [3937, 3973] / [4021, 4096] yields 7.0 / 0.994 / 0.804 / 1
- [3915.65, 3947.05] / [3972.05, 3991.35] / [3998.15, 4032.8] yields 1.9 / 0.993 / 0.9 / 0.998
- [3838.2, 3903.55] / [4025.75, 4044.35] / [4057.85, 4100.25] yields -0.2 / 0.964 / 1.02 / 1.02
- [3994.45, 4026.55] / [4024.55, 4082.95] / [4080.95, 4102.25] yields 1.1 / 1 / 0.996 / 1.03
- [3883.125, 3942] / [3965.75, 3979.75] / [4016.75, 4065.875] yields 4.3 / 0.895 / 0.654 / 0.994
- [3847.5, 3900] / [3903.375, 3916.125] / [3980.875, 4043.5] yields 3.0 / 0.965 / 0.743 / 1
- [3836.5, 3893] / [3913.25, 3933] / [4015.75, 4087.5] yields 0.2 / 0.993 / 0.985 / 1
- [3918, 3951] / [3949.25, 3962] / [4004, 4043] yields 2.0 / 1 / 0.85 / 1.02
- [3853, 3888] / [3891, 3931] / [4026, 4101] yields 5.1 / 0.985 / 0.864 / 1.01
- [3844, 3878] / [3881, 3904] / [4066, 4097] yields 3.2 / 0.998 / 0.863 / 1.02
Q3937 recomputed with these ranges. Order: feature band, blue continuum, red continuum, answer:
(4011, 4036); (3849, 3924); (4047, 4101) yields -1.1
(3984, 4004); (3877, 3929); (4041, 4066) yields -1.0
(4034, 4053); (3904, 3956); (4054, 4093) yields 0.5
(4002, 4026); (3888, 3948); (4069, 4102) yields -0.8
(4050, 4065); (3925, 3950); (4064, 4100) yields 0.2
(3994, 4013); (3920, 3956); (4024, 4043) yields 0.1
